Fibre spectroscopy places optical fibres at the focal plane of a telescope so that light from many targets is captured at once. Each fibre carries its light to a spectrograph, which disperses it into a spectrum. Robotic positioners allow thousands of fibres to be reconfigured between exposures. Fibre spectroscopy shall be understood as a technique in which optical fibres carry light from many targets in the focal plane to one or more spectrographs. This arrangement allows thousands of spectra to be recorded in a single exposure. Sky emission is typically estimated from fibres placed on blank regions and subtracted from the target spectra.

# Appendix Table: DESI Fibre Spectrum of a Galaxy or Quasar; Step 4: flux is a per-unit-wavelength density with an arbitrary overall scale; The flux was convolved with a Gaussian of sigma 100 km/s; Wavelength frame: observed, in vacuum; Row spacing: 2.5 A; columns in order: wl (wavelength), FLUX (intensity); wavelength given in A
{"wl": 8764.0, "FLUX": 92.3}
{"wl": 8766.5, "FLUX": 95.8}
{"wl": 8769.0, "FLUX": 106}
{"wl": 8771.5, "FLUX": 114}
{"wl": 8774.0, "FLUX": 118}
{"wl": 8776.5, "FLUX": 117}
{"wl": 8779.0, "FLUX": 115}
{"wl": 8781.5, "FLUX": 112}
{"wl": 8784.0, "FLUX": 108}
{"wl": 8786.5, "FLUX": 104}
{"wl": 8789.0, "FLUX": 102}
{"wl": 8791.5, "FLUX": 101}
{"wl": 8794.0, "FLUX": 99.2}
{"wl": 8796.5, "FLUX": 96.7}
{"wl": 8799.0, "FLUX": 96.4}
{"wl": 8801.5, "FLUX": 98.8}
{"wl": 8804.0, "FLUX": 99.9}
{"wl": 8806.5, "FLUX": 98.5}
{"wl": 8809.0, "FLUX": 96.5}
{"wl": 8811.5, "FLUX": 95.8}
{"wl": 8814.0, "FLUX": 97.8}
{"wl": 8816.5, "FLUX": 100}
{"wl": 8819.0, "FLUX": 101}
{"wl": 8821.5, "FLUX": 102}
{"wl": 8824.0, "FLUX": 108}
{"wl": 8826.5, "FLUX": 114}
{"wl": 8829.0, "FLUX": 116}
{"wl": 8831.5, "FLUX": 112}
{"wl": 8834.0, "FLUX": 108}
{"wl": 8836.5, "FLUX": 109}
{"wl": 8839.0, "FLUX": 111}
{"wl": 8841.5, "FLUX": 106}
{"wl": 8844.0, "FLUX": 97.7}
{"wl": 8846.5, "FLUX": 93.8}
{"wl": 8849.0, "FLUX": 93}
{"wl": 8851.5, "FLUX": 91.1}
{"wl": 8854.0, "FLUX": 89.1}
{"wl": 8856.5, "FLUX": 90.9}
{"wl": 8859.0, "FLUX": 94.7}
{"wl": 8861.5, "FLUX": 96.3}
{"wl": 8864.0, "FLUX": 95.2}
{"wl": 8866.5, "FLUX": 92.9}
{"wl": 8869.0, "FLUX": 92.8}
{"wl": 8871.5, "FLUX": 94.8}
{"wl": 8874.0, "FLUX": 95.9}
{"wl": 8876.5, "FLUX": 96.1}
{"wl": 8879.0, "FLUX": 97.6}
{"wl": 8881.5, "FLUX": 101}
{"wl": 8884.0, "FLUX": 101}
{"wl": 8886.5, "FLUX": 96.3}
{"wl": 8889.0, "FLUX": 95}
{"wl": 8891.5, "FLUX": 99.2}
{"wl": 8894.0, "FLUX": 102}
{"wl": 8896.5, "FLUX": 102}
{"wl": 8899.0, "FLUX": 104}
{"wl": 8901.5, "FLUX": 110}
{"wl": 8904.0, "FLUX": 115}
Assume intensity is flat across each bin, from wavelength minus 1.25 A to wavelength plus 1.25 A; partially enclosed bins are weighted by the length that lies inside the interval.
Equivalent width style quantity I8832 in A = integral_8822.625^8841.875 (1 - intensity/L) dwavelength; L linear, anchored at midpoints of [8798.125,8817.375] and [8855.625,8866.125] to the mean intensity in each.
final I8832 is -2.9 A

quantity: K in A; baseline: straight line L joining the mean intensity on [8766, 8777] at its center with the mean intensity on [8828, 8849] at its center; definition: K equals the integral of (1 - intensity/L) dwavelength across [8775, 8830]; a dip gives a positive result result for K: 2.4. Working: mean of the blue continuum 111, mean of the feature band 104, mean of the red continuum 106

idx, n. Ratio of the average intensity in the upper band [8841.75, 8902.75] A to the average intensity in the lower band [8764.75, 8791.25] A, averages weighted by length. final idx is 0.89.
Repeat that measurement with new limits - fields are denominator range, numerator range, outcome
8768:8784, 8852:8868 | 0.82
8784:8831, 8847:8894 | 0.94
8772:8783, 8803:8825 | 0.87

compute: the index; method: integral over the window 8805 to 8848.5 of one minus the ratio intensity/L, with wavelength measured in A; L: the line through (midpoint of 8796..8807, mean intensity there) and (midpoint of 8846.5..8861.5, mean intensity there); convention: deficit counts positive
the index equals -3.86 A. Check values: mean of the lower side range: 98.1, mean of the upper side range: 92.3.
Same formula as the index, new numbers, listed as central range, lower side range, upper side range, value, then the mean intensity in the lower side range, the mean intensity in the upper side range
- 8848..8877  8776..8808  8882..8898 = 2.0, 103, 99.4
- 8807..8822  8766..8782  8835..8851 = 1.0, 112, 101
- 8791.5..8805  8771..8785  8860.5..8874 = 1.4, 114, 94.5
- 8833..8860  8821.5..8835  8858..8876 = 1.3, 111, 94.7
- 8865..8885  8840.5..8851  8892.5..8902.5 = 0.9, 97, 104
